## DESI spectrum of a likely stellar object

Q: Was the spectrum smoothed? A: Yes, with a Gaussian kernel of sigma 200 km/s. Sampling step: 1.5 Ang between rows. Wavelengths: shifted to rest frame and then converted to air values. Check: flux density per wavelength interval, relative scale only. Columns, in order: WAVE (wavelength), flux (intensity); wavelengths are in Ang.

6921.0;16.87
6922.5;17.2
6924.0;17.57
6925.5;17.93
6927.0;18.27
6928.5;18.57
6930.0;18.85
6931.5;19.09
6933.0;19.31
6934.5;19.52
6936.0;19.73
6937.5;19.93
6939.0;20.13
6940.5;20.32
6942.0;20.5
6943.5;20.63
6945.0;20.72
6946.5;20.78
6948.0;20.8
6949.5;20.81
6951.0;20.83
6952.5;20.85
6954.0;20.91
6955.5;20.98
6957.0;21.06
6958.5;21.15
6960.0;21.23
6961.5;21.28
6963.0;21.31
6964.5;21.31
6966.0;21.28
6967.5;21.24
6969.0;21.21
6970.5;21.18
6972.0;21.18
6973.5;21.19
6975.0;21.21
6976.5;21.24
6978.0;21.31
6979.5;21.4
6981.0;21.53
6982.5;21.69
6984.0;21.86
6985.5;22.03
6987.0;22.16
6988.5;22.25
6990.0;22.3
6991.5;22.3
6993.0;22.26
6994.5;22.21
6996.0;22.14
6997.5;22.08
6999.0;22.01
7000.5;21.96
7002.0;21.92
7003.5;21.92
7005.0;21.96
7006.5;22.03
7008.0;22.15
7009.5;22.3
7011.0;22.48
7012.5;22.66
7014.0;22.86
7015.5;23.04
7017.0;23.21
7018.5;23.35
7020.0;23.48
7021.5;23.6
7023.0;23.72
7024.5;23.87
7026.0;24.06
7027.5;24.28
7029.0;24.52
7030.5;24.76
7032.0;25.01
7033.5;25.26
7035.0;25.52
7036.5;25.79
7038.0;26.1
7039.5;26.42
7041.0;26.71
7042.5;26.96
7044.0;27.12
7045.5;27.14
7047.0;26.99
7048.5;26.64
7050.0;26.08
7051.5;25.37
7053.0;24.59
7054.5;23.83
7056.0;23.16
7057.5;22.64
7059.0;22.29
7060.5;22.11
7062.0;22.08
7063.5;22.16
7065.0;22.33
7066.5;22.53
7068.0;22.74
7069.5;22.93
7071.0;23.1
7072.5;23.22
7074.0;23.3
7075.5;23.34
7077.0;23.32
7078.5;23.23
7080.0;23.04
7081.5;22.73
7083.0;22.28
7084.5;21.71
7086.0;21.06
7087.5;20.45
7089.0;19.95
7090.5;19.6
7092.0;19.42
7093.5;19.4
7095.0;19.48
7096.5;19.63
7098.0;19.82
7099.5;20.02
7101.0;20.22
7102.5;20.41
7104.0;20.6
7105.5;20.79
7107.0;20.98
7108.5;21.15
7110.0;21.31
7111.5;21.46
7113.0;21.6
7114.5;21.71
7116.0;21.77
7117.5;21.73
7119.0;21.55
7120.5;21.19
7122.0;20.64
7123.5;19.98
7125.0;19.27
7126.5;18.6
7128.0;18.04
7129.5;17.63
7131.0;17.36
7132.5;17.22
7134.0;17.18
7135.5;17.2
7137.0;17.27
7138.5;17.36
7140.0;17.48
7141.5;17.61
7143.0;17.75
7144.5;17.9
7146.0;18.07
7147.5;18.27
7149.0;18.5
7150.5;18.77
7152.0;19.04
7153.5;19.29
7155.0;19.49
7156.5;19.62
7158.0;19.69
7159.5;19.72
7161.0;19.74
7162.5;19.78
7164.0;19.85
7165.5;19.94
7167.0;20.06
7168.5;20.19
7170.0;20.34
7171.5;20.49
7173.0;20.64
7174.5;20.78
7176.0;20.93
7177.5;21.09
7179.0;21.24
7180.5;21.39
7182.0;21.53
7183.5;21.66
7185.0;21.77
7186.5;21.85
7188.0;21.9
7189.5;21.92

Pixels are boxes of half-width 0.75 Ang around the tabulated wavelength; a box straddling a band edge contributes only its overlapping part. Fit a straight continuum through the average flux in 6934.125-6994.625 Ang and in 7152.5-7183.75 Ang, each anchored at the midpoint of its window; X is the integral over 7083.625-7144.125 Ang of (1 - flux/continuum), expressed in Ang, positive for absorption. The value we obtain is 2.55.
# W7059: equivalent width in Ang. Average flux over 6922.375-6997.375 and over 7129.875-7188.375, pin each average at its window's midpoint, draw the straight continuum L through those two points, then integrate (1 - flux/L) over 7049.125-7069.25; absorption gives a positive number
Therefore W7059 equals -3.1 Ang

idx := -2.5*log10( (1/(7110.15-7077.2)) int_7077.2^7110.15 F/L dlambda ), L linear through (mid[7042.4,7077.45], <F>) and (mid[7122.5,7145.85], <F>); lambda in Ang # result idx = 0.019 mag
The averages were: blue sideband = 23.9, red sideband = 17.9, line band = 20.8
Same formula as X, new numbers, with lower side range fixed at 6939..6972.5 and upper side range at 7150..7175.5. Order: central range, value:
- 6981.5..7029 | -4.4 Ang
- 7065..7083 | -2.3 Ang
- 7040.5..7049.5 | -2.8 Ang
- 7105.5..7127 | -0.9 Ang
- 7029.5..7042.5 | -3.3 Ang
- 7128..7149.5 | 2.5 Ang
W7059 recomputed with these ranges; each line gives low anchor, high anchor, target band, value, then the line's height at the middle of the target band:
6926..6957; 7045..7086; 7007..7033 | -1.49 Ang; 22.2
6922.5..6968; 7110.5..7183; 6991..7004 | -1.35 Ang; 20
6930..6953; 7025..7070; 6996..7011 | 0.47 Ang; 22.8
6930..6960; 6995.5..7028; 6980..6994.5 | -0.09 Ang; 21.9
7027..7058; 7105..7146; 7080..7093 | 0.74 Ang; 22.2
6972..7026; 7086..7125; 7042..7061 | -3.15 Ang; 21.4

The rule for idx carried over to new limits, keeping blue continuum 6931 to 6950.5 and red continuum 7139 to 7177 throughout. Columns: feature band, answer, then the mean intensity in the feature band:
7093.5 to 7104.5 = -0.02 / 20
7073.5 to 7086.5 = -0.16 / 22.7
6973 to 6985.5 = -0.07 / 21.5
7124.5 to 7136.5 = 0.10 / 17.8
